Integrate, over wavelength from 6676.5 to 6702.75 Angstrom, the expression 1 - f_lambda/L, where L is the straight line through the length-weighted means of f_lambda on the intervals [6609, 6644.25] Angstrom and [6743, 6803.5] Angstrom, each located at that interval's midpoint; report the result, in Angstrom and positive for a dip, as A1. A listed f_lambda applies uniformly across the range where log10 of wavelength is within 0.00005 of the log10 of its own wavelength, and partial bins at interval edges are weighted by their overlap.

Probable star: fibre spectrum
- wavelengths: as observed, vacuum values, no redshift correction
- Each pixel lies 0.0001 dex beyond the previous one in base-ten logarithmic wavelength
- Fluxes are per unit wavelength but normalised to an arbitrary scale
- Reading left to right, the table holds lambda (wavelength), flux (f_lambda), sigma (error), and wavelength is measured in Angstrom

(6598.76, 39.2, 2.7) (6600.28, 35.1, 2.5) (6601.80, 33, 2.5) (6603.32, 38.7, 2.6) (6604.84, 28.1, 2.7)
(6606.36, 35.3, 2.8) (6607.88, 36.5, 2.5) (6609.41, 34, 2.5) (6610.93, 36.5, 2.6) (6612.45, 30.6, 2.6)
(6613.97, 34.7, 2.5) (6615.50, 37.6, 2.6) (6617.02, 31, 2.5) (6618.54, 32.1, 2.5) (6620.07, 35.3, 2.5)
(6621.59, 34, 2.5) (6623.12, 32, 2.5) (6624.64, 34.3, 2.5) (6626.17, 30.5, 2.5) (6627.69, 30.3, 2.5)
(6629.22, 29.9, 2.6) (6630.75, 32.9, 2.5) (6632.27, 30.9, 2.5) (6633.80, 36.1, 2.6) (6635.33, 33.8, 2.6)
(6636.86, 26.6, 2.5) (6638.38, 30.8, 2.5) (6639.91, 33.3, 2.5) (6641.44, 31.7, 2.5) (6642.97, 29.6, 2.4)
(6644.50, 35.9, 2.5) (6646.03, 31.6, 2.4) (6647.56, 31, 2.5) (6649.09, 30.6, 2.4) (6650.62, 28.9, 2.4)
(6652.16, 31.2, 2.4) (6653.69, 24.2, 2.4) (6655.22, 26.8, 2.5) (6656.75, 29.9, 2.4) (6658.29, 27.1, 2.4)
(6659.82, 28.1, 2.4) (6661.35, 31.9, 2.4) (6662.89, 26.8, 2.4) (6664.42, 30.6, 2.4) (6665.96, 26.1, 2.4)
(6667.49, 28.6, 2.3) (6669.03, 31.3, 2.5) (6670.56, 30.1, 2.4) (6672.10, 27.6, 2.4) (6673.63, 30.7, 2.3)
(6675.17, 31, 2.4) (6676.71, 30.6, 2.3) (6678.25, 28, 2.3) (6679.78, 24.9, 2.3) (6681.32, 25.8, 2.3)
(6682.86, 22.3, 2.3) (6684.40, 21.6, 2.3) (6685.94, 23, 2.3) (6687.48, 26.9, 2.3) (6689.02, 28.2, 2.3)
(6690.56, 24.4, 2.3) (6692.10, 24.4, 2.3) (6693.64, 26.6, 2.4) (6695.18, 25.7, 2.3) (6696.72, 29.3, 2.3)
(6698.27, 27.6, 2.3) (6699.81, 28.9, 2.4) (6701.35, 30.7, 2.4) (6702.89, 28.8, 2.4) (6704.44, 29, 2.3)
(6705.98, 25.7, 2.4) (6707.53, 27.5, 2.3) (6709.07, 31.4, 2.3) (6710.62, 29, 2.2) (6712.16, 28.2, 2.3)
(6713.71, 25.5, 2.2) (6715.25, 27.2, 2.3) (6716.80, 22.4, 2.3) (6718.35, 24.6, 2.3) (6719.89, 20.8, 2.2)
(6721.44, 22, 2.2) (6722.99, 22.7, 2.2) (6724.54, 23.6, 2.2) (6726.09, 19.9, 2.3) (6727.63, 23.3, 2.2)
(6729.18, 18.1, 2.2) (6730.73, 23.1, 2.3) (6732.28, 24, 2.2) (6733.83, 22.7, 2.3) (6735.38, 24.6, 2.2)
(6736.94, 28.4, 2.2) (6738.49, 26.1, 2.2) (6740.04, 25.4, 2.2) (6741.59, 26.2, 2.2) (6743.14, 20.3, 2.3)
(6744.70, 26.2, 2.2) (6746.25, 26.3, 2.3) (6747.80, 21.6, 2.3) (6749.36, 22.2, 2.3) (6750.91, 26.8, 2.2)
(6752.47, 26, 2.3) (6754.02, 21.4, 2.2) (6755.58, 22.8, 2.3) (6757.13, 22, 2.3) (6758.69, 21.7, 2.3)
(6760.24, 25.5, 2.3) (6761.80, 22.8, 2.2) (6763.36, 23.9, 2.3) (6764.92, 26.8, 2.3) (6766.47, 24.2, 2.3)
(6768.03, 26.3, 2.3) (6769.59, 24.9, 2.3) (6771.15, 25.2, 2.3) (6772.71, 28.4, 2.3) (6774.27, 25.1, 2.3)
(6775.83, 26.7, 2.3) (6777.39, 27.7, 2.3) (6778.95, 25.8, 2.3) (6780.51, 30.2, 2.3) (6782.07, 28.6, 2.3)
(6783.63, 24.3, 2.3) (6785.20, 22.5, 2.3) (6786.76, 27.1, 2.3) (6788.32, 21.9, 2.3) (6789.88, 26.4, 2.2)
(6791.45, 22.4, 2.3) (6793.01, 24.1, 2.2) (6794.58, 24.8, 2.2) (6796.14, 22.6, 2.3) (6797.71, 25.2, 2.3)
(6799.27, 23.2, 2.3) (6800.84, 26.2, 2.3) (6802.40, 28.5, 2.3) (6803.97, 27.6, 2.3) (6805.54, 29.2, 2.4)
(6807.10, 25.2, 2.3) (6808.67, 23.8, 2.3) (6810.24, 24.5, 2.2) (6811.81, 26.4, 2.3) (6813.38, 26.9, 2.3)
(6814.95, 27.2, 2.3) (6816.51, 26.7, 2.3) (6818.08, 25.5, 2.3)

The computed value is 2.59 Angstrom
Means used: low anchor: 32.6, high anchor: 24.9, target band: 26.4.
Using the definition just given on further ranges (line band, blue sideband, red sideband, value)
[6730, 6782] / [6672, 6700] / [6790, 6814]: 1.9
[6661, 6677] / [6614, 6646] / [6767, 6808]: 0.7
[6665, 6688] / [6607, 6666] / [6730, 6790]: 1.7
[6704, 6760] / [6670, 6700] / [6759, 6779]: 3.7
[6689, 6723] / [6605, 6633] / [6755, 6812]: 2.8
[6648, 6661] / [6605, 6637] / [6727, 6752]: 0.9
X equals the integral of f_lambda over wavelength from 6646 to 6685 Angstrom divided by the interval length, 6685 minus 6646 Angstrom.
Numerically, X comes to 28.3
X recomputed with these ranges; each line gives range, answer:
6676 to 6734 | 25.5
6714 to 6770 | 23.8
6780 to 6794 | 25.2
